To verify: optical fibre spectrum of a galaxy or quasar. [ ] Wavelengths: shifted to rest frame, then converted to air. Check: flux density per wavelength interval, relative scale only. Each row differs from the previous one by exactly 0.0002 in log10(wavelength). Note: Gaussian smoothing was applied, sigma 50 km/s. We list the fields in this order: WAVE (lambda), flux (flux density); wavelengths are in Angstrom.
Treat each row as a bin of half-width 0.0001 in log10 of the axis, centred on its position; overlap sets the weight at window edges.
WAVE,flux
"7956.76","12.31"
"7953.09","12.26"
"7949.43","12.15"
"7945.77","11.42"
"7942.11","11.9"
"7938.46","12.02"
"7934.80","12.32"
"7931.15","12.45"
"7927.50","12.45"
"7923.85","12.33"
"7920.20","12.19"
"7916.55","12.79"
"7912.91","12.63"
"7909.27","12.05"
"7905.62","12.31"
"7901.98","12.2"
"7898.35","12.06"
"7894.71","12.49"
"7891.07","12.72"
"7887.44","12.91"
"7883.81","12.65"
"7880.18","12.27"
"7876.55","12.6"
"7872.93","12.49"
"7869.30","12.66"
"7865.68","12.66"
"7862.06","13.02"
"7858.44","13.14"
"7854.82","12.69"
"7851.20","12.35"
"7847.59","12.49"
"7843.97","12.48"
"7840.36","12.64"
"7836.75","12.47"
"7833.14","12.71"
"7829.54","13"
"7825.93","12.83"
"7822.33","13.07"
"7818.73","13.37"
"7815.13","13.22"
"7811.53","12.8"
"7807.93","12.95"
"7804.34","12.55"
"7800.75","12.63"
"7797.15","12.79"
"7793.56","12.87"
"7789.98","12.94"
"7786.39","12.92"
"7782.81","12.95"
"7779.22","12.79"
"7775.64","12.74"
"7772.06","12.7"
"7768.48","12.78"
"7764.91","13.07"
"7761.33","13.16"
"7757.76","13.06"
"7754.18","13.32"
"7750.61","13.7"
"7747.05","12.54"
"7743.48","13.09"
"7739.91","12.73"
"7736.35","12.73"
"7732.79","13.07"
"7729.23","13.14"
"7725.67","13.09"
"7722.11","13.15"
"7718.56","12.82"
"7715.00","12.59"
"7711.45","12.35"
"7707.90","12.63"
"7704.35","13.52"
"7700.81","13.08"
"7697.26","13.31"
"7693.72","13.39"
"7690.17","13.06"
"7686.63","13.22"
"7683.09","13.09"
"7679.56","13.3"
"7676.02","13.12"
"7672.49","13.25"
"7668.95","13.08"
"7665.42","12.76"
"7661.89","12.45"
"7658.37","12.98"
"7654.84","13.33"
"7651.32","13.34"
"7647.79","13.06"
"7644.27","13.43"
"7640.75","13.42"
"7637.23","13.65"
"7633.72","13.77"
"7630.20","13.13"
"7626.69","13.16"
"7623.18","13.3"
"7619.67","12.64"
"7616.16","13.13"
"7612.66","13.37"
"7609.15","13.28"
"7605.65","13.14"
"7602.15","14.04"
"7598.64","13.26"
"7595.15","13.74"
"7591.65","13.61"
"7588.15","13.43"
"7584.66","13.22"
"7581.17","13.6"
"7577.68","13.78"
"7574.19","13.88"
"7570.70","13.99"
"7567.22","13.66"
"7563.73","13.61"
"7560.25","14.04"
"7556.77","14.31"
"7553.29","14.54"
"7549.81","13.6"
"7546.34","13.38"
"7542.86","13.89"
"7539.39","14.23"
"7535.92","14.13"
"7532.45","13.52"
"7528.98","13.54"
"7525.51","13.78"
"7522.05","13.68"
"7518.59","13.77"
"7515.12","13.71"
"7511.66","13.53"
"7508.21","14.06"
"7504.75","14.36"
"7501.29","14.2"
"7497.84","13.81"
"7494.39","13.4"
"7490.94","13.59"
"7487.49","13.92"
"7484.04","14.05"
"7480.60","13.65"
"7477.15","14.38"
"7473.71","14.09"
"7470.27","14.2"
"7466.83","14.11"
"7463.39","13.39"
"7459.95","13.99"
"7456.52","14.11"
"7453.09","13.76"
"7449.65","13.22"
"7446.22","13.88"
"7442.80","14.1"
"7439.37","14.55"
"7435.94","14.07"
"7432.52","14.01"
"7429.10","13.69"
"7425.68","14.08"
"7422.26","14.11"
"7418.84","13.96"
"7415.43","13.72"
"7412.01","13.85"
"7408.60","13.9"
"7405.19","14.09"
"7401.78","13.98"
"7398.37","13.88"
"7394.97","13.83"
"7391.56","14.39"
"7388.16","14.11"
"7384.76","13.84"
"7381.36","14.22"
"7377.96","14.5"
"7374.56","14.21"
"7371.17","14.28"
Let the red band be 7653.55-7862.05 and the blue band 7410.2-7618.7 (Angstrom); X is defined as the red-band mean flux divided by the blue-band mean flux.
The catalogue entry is 0.9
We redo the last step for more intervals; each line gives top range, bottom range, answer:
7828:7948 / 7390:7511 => 0.89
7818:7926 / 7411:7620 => 0.91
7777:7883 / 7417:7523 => 0.92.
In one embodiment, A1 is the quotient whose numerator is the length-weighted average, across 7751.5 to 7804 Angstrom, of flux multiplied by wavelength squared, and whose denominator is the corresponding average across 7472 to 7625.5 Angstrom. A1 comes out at 1.0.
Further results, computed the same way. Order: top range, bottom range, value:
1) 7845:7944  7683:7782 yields 1.00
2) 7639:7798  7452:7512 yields 0.99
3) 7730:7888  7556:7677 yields 1.01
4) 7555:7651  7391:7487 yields 1.01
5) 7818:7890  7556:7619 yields 1.00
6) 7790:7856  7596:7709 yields 1.01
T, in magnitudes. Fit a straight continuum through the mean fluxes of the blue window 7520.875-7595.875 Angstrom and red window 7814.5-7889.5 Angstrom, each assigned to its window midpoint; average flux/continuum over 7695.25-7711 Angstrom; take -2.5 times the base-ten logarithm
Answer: 0.02 mag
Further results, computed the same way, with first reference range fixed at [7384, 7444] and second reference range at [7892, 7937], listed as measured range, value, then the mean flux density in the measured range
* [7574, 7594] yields -0.01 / 13.6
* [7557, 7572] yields -0.03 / 13.9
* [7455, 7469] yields 0.00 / 13.9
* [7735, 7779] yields -0.01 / 13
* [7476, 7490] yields -0.01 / 14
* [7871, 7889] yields -0.01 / 12.6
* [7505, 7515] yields -0.01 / 13.9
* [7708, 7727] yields 0.02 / 12.8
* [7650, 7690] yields 0.01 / 13.1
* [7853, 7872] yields -0.02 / 12.8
